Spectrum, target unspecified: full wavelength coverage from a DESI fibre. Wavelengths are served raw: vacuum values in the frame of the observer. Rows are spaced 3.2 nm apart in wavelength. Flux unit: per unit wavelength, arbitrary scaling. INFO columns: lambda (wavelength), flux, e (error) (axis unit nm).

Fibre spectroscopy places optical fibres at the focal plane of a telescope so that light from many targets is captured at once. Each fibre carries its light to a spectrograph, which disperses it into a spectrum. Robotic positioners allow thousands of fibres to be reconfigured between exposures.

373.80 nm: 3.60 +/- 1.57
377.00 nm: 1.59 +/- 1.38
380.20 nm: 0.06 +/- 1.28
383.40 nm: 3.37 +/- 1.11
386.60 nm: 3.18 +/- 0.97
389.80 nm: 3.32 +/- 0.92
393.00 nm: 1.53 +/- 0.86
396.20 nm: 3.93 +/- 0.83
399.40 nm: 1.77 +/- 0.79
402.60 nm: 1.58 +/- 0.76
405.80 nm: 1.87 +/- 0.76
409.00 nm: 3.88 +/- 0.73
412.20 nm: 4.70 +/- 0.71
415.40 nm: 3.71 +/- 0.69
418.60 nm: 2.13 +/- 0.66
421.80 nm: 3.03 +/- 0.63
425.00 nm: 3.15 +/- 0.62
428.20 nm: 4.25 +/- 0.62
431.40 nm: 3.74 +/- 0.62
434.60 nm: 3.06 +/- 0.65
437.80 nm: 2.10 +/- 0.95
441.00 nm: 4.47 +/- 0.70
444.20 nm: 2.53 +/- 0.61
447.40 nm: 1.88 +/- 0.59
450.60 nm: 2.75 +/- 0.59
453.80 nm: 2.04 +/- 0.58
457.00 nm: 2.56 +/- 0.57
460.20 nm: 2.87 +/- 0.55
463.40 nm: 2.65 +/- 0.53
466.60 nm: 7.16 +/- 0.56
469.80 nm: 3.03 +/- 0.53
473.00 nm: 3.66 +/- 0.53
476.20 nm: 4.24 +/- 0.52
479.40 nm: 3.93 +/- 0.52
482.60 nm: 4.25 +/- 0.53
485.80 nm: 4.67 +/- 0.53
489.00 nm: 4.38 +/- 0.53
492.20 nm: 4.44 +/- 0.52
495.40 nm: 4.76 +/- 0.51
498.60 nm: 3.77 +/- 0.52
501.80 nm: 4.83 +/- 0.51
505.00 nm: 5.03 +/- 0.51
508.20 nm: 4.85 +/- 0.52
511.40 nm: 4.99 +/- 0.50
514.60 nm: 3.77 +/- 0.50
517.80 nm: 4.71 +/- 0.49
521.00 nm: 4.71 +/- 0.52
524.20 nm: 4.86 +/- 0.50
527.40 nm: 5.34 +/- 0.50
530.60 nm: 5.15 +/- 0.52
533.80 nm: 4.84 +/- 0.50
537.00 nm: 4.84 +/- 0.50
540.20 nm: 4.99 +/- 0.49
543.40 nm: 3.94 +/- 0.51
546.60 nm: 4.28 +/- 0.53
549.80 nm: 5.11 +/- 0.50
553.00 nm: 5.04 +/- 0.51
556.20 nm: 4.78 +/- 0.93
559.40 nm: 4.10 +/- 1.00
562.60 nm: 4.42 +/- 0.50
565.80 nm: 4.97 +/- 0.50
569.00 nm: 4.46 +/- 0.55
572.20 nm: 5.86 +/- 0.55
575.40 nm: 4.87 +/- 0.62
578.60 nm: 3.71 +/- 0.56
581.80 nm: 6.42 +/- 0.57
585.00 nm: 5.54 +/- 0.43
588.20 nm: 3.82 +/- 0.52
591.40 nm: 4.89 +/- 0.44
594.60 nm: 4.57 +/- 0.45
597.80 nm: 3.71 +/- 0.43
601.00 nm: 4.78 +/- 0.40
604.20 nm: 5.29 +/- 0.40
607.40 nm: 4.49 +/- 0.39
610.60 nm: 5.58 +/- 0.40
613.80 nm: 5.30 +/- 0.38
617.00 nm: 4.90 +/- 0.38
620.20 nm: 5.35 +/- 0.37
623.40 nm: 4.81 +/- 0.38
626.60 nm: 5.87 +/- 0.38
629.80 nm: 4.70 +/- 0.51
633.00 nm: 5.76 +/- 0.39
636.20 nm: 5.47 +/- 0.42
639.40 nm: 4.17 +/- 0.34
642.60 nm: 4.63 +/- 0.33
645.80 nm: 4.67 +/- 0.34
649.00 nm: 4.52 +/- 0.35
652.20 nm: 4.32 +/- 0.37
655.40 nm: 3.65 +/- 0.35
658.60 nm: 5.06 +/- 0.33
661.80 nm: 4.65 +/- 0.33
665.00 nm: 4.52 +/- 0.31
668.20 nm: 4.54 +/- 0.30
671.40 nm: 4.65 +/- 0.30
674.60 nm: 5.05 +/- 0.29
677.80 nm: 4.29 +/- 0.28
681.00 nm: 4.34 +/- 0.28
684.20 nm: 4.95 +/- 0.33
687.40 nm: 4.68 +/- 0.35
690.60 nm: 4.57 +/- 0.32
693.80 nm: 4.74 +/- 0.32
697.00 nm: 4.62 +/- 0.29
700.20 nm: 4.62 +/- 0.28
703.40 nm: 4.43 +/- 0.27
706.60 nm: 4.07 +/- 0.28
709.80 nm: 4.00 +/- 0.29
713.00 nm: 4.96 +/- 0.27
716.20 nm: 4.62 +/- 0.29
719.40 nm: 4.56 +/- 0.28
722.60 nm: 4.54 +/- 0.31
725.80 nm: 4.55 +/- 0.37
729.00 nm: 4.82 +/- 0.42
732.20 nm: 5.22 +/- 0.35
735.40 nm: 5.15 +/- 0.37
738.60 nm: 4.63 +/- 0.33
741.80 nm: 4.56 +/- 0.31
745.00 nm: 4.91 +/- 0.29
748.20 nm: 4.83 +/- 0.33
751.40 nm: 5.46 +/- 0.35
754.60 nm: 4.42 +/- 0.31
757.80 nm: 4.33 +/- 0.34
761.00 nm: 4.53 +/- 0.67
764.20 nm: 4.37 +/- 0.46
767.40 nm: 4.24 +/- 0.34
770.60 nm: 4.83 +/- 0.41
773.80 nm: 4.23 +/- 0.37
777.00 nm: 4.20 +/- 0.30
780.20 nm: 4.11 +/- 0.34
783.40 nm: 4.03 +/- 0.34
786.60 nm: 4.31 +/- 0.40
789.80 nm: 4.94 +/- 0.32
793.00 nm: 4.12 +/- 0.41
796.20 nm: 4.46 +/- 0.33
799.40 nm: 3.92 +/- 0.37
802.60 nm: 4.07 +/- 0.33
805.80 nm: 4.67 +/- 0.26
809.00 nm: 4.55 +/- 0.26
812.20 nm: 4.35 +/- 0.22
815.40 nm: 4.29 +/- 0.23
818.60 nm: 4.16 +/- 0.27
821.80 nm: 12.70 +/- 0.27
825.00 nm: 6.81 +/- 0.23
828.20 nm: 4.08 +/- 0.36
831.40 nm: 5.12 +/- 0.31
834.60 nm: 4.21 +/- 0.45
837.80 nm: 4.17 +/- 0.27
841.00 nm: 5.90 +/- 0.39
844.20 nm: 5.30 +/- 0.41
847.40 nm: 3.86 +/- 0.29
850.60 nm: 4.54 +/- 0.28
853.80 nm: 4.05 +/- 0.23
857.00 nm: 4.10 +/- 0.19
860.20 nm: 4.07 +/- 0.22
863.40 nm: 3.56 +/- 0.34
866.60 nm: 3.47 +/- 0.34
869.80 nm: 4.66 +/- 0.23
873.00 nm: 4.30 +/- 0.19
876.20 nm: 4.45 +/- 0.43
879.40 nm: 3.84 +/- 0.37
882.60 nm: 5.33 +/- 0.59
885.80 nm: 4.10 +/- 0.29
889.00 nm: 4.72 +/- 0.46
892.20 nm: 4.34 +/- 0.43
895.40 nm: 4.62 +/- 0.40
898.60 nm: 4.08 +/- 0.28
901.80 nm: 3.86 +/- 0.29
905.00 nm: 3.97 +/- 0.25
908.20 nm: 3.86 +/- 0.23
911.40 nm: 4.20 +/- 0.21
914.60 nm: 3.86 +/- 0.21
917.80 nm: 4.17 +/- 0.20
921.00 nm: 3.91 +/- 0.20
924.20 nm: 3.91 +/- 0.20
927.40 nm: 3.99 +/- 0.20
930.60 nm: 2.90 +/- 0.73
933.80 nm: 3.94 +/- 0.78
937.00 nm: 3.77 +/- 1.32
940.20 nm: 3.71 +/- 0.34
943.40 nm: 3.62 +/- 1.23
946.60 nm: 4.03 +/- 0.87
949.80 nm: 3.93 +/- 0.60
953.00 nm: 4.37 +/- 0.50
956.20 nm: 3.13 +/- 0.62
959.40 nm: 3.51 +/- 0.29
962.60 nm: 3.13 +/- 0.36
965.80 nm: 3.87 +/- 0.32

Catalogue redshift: 0.25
